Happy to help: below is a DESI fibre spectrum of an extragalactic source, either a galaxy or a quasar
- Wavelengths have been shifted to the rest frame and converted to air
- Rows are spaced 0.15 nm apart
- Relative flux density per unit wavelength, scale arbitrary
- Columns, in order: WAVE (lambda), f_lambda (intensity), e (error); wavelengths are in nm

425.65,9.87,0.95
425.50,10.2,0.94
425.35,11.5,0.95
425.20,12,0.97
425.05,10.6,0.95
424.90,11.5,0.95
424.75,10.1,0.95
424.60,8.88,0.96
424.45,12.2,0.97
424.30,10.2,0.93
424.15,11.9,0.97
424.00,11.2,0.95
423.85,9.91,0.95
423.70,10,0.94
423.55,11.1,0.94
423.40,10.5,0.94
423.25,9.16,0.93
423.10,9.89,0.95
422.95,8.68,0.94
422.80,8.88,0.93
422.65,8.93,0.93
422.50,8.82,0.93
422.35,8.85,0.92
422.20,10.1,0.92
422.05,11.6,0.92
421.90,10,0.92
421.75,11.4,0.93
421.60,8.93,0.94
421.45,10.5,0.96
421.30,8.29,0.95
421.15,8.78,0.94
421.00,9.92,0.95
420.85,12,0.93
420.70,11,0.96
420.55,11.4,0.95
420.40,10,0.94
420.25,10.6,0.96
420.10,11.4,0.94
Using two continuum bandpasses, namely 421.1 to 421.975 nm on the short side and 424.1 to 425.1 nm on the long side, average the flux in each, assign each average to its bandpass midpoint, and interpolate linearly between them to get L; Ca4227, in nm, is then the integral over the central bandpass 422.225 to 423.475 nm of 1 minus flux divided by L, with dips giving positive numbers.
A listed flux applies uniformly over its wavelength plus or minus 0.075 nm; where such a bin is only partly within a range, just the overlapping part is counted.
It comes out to 0.11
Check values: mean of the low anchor 9.67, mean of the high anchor 10.7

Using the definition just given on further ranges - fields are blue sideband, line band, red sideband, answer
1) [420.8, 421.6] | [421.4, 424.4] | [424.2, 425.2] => 0.05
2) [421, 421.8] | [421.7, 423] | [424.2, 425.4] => 0.03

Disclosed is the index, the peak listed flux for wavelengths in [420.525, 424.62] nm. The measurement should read 12.2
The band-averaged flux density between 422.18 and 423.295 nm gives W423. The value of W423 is 9.12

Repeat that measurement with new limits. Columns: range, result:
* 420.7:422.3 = 10.2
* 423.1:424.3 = 10.5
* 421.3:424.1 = 9.89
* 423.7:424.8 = 10.6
